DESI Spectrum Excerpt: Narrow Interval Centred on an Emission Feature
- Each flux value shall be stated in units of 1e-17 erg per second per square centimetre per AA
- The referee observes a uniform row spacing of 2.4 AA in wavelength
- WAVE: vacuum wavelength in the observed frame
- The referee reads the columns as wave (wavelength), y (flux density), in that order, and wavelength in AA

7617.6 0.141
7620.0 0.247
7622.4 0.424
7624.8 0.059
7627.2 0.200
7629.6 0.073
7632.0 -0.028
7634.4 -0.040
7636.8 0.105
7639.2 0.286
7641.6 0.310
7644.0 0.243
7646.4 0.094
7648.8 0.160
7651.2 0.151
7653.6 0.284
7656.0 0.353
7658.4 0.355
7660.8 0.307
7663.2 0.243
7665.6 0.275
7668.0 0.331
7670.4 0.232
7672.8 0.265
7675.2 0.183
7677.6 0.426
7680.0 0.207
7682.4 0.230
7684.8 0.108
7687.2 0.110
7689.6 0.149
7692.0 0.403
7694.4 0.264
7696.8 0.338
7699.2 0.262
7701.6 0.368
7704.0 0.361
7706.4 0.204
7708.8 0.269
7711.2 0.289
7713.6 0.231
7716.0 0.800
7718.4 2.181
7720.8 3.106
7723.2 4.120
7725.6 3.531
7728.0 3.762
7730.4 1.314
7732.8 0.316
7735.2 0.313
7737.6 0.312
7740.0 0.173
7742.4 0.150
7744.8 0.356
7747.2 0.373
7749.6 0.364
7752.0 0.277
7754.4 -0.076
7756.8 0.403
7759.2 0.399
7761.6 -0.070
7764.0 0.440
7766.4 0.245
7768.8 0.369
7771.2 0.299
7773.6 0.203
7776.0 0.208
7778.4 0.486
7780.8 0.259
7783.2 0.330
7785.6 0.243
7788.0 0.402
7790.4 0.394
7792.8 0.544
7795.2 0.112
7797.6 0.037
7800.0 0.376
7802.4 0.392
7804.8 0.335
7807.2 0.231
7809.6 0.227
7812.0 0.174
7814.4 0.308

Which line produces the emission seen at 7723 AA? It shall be [O II]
